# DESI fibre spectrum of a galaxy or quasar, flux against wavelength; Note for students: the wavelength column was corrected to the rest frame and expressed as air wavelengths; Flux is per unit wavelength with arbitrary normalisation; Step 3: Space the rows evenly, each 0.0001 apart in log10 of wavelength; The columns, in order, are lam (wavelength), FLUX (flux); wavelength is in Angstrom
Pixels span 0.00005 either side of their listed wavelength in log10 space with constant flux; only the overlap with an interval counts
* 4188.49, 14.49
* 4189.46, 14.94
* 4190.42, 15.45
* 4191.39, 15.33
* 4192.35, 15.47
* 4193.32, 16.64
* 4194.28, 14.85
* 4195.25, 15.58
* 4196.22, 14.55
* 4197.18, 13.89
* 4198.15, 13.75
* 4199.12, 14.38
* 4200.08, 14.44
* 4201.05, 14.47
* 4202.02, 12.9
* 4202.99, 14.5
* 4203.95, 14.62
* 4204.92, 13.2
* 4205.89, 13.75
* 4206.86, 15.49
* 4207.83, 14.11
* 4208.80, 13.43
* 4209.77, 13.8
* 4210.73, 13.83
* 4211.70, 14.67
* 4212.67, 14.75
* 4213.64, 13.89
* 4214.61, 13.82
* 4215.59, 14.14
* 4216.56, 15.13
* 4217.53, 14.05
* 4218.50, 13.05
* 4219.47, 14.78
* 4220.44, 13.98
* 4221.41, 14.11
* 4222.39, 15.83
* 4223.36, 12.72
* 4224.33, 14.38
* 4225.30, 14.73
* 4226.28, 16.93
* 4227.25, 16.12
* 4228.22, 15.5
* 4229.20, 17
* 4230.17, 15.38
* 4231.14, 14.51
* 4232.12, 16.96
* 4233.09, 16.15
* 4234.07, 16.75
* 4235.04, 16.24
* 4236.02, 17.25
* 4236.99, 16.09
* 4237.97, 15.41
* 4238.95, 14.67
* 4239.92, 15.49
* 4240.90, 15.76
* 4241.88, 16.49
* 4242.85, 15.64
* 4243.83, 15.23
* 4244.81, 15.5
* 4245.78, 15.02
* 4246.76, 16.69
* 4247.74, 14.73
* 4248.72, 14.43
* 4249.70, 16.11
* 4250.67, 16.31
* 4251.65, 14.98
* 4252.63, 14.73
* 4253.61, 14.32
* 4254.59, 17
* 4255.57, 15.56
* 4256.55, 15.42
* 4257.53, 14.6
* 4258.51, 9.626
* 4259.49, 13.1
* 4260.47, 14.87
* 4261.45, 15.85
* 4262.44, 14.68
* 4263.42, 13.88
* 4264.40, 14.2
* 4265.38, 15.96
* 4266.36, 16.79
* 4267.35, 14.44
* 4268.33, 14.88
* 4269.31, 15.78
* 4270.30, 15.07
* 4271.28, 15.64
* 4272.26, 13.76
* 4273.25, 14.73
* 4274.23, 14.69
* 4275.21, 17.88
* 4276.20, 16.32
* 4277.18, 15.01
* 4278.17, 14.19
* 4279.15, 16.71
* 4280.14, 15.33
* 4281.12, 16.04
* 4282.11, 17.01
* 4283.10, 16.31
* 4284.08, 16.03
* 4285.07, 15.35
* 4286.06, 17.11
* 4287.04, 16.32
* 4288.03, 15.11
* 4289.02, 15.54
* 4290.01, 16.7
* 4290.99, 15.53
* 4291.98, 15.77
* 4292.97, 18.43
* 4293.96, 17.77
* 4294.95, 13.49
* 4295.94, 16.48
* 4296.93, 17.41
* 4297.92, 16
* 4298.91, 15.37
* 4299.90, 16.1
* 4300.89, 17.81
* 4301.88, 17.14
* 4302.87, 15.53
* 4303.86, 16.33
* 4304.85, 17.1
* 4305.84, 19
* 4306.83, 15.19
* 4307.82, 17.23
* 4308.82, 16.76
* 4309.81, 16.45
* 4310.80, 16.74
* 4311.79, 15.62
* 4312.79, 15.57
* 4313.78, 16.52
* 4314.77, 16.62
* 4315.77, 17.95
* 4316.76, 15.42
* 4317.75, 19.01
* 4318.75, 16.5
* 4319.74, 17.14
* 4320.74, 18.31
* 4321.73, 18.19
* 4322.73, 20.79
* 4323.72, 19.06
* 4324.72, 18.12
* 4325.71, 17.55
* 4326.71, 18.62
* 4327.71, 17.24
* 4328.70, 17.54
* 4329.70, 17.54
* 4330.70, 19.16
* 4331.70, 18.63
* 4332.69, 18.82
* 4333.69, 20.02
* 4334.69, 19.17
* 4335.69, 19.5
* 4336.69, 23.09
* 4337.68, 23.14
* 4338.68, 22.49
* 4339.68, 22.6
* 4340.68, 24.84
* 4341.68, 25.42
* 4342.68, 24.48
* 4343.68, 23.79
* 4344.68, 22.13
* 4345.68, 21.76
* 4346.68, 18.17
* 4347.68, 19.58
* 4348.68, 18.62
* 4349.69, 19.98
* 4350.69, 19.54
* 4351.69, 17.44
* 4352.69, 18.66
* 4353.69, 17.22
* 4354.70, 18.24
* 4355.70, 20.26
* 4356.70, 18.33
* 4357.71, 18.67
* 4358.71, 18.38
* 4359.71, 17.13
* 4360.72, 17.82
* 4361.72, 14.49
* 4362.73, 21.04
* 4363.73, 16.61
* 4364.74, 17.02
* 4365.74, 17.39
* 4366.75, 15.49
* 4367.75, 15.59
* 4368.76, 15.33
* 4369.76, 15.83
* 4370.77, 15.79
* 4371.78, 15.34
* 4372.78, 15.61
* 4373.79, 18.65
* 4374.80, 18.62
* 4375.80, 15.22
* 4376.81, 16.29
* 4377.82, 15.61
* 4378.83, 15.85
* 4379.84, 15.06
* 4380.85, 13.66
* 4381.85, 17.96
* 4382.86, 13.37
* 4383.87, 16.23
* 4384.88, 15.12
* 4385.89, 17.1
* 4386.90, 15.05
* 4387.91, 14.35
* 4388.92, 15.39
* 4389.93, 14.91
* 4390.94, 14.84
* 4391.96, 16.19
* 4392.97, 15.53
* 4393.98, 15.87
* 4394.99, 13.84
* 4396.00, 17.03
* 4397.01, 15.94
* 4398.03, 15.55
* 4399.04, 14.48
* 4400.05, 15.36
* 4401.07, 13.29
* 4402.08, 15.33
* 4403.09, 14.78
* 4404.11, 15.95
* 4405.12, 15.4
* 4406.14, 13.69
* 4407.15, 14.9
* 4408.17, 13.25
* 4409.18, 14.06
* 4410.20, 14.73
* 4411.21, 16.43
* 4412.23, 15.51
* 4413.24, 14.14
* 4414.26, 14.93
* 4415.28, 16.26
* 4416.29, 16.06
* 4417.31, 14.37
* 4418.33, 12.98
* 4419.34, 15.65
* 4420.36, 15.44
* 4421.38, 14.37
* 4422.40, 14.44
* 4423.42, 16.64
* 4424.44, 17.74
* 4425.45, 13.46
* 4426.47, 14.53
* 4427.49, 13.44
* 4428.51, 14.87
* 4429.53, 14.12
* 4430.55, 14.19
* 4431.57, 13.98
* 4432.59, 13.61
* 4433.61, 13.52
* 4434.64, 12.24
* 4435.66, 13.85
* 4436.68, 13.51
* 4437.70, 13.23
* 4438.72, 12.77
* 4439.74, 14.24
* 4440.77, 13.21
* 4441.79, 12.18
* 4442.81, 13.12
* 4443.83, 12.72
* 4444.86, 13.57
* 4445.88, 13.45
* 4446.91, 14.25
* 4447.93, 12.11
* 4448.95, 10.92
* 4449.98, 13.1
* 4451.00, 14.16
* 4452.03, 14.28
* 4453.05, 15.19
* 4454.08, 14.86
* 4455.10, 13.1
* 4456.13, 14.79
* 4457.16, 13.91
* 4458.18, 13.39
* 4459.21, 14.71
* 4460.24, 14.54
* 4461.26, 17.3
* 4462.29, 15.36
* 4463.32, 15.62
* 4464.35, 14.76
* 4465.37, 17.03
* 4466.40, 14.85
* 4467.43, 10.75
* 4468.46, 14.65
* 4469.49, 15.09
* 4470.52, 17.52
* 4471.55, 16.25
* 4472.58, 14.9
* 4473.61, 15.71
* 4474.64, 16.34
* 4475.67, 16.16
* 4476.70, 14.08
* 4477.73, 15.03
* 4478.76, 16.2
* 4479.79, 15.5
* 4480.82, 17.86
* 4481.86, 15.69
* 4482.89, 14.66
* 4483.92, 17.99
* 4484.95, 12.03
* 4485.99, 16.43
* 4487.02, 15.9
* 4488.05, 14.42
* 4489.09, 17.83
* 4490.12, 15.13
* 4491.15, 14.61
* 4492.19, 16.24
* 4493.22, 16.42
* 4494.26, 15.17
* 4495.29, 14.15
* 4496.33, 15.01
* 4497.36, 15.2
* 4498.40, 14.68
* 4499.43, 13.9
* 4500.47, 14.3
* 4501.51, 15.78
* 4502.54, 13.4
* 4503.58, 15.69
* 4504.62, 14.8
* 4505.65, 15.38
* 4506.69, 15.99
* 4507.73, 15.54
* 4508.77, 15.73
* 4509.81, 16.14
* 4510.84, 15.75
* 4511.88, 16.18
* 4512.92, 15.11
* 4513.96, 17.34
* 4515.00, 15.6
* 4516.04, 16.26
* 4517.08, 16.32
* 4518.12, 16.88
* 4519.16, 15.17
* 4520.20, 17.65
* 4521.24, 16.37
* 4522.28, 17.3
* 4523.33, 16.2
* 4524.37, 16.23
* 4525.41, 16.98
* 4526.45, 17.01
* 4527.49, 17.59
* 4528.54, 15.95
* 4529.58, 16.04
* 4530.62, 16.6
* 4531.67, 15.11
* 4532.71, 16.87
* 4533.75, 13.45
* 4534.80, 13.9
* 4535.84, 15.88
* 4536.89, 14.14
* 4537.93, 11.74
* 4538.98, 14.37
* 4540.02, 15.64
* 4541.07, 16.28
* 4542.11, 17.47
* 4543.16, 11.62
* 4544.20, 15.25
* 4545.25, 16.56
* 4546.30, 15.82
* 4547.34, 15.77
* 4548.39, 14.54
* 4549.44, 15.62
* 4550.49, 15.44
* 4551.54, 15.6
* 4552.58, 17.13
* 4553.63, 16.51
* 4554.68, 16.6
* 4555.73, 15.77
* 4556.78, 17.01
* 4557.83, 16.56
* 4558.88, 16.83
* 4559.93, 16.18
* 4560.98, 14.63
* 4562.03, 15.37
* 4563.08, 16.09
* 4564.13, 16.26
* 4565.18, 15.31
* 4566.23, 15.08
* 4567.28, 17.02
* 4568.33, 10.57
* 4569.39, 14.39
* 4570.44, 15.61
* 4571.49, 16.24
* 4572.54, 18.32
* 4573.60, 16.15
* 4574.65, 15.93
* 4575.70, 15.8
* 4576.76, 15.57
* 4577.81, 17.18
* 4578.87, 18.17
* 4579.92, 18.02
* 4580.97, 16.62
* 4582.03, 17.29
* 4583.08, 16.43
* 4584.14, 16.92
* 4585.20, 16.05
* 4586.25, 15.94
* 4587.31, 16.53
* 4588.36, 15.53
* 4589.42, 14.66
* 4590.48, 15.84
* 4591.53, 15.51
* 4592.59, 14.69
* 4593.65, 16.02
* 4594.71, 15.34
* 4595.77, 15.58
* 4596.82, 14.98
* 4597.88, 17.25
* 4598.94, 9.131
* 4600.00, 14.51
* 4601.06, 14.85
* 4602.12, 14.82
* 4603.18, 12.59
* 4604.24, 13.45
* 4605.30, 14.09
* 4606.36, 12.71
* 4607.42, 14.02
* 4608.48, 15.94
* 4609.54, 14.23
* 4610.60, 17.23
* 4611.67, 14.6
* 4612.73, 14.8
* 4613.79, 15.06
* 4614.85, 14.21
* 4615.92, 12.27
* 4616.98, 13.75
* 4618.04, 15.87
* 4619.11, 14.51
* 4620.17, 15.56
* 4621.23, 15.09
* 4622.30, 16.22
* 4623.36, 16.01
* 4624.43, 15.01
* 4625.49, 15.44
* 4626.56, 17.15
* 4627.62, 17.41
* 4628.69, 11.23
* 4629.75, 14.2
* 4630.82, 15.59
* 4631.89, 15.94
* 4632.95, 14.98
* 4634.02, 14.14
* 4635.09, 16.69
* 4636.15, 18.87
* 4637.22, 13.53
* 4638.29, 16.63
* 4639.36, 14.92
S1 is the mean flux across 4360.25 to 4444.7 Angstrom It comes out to 15.1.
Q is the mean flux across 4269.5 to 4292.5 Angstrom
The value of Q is 15.7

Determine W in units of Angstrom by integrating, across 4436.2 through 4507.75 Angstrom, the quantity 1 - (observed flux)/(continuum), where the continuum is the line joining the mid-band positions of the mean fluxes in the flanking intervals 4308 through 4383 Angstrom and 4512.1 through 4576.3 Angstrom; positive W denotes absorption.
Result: 8.2 Angstrom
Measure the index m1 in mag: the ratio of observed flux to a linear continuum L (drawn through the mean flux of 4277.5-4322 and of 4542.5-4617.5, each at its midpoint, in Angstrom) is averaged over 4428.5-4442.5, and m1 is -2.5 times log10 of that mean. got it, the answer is 0.18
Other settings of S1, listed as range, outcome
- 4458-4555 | 15.6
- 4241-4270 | 15.1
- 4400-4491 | 14.6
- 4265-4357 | 17.7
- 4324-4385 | 18.4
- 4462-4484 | 15.5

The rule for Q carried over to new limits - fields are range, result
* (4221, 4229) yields 15.1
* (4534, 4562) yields 15.5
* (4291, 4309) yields 16.6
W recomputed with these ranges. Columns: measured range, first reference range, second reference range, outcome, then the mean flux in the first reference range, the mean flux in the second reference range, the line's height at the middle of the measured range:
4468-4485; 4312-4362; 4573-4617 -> 1.3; 19.2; 15.3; 17.1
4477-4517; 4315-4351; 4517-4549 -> 2.3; 19.8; 15.7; 16.4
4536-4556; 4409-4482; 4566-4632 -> -0.5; 14.5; 15.3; 15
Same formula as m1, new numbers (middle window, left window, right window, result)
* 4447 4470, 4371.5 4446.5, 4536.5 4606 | 0.055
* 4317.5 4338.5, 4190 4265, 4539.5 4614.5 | -0.248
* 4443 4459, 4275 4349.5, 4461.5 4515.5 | 0.174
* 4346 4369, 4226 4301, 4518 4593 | -0.144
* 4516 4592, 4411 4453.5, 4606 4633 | -0.088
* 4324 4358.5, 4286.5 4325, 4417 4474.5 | -0.230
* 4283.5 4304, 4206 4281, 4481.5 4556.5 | -0.074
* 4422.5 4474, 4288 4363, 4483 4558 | 0.169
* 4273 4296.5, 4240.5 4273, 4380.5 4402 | -0.063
